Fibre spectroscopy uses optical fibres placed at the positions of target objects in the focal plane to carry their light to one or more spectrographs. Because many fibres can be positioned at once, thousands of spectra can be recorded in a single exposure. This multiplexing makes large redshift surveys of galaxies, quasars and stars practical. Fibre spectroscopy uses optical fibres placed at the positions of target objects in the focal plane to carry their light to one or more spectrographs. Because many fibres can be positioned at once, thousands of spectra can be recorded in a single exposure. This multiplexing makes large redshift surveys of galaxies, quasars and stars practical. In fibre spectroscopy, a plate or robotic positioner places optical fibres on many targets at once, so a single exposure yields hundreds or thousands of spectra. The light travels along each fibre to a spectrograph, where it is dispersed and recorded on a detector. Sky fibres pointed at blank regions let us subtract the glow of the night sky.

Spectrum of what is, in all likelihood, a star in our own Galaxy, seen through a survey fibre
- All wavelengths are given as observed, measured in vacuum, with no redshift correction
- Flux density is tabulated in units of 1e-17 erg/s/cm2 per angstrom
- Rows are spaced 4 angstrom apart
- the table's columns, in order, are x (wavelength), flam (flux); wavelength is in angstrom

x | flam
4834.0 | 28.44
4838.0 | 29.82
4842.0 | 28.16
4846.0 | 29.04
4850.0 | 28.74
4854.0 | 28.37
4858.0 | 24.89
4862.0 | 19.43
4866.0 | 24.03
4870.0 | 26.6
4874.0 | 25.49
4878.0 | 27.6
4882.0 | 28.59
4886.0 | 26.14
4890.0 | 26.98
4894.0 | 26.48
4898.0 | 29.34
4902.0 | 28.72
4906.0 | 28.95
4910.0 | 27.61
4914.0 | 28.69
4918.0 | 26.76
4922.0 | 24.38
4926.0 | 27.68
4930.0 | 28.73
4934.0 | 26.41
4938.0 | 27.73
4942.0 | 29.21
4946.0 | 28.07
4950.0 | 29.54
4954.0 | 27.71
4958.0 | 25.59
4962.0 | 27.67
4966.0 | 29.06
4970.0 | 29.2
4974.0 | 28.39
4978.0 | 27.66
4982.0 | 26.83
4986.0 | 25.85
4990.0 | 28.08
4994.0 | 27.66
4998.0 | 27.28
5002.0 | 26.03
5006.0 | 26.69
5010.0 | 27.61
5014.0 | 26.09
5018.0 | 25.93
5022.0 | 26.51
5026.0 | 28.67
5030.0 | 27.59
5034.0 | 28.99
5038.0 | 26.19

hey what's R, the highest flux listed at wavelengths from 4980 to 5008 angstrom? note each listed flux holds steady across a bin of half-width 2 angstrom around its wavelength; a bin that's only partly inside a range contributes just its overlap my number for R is 28.08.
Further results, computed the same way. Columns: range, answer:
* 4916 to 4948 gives 29.21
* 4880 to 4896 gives 28.59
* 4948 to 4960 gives 29.54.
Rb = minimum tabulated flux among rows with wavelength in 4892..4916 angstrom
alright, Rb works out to 26.48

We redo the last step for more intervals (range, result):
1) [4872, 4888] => 25.49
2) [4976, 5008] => 25.85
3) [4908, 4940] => 24.38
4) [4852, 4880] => 19.43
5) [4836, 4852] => 28.16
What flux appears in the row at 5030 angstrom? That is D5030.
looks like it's 27.59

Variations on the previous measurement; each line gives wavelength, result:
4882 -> 28.59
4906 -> 28.95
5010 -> 27.61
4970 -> 29.2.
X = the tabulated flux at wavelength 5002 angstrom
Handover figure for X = 26.03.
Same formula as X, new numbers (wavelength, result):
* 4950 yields 29.54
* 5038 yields 26.19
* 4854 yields 28.37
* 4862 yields 19.43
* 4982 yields 26.83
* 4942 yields 29.21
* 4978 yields 27.66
